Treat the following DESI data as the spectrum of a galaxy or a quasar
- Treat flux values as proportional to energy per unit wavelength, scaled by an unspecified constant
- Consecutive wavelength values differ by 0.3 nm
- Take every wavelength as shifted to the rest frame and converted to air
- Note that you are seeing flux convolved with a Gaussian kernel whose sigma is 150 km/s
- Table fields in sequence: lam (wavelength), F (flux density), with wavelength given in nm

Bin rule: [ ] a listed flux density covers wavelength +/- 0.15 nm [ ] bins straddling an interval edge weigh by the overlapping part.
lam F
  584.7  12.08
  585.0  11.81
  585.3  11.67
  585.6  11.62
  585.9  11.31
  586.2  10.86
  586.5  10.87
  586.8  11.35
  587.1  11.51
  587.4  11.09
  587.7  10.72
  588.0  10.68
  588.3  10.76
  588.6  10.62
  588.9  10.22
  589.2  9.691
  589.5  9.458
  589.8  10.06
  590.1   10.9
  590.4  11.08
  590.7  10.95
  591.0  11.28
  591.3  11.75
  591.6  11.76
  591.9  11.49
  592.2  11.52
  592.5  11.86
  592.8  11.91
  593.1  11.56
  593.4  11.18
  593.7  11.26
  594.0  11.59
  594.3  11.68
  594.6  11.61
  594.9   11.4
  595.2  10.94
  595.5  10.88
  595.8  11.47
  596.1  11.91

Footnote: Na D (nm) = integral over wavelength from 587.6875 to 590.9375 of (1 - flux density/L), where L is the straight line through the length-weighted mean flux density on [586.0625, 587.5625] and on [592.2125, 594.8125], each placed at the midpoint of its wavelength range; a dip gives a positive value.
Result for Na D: 0.236 nm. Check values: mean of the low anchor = 11.1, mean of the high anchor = 11.6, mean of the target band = 10.5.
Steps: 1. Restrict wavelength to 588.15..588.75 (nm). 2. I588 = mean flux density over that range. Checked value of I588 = 10.7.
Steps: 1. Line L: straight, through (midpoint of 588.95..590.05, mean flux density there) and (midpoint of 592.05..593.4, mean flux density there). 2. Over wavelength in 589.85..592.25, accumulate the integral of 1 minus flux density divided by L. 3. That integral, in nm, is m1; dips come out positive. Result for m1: -0.12 nm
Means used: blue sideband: 9.89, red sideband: 11.7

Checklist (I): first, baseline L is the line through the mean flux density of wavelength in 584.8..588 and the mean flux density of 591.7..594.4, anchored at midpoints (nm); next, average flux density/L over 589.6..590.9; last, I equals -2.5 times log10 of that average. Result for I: 0.07 mag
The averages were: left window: 11.3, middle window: 10.7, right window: 11.6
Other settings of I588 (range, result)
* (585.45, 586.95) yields 11.2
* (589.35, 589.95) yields 9.76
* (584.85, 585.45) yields 11.7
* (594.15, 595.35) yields 11.4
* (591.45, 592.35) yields 11.6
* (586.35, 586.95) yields 11.1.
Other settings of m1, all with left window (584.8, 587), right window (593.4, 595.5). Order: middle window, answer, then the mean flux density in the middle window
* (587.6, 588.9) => 0.08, 10.6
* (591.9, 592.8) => -0.03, 11.7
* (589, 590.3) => 0.15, 10.1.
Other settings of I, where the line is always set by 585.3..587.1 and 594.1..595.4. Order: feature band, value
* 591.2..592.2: -0.03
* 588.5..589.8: 0.14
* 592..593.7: -0.02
